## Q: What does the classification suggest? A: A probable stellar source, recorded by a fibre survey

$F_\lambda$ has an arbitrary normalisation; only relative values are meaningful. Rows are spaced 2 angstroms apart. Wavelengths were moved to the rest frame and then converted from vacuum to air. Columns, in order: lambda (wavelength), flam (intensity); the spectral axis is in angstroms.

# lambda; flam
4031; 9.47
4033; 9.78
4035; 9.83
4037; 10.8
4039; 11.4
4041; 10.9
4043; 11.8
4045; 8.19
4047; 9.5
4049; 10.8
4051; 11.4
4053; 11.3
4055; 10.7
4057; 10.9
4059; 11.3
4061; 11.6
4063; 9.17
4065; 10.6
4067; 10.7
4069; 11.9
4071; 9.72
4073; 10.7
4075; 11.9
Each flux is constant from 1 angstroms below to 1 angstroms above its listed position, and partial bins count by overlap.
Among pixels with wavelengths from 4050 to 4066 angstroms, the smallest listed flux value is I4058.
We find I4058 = 9.17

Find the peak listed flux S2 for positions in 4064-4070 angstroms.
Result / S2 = 11.9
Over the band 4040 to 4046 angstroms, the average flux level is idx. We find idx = 10.3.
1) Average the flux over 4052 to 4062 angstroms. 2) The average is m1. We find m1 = 11.2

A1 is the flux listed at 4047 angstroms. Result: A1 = 9.5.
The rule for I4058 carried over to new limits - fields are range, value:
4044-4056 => 8.19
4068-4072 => 9.72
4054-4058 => 10.7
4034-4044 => 9.83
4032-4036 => 9.78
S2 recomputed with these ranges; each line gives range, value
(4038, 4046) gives 11.8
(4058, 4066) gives 11.6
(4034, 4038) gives 10.8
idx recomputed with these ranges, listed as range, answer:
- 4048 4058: 11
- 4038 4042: 11.2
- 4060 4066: 10.5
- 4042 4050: 10.1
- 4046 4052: 10.6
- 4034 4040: 10.7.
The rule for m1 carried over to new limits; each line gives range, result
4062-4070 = 10.6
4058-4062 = 11.4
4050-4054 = 11.4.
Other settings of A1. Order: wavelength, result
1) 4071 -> 9.72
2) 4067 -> 10.7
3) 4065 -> 10.6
